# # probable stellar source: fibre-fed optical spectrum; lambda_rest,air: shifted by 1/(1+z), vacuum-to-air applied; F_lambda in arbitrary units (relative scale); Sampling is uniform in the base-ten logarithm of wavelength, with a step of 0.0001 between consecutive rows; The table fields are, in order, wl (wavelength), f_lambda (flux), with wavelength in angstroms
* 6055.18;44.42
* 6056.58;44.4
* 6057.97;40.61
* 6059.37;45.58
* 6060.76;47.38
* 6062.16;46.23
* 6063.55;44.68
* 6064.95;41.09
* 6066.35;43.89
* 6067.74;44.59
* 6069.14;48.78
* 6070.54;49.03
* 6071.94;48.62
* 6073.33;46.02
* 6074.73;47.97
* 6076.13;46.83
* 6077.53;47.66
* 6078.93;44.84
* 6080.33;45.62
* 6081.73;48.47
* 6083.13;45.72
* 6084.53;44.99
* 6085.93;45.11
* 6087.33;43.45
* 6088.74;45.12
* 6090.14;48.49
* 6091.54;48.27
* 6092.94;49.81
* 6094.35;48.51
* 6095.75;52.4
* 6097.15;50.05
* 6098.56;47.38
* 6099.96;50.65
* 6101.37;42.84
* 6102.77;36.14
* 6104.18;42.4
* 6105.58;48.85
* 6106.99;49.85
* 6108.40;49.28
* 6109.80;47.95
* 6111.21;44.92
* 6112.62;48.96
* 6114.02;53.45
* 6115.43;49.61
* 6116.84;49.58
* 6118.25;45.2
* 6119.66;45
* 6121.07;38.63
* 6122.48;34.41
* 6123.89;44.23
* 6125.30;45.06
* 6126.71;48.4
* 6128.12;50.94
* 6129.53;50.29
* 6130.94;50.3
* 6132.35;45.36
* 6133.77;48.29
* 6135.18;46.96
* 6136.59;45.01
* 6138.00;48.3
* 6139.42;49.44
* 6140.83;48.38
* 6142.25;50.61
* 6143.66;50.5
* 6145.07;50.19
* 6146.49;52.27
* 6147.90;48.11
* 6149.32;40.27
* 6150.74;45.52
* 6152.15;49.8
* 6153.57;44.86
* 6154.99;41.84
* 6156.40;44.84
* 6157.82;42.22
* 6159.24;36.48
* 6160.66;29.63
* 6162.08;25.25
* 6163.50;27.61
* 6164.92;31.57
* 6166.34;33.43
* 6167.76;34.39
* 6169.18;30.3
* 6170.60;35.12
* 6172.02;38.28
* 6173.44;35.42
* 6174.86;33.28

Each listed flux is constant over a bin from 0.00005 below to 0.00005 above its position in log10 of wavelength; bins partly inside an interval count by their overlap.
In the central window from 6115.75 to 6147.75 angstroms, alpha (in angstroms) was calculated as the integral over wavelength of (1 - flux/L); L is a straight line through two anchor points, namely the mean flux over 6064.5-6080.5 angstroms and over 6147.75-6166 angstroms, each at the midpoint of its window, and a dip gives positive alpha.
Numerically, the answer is -4.9 angstroms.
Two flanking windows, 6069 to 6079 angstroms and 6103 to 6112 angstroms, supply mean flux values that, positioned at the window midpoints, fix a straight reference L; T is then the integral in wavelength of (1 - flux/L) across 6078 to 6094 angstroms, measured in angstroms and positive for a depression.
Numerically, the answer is 0.27 angstroms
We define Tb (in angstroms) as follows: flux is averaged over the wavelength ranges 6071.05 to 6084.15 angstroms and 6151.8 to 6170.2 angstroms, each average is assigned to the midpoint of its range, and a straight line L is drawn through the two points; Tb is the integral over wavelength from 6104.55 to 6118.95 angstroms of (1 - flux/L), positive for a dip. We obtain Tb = -2.1 angstroms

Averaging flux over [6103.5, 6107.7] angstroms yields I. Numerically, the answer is 47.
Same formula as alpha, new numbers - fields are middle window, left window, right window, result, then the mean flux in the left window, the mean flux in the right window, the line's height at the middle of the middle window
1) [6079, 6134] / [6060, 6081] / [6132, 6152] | 0.4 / 46.2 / 47.9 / 47.1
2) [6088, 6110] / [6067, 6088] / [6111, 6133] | -0.4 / 46.5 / 46.6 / 46.5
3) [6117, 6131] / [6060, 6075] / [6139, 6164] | -0.3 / 46.2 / 43.3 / 44.2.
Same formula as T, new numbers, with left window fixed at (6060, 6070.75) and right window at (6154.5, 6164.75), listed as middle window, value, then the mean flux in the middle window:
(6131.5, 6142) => -2.78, 47.5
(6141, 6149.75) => -2.92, 48.9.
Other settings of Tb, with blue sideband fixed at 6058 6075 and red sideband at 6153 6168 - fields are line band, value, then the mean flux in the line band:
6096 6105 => -0.7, 45.4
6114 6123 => -1.0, 44.7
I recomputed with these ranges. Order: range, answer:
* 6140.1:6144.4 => 49.9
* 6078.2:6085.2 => 45.9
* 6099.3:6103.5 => 43.1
